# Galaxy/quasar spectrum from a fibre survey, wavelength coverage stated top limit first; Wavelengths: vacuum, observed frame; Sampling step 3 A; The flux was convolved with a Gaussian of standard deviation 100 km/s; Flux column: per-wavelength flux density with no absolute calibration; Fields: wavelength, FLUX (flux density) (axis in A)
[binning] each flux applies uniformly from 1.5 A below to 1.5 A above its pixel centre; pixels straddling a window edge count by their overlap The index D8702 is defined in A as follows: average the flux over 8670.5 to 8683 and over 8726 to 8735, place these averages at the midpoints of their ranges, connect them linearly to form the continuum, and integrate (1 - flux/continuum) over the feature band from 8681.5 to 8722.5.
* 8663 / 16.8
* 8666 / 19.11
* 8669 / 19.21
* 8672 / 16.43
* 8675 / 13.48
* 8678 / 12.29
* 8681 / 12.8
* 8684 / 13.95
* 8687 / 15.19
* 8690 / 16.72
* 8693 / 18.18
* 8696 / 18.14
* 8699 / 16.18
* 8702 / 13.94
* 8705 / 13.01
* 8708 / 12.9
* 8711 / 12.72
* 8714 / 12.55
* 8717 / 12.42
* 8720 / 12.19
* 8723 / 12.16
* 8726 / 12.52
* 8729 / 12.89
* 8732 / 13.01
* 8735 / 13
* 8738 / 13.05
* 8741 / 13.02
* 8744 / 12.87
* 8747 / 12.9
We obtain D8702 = -3.09 A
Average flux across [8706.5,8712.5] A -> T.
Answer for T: 12.8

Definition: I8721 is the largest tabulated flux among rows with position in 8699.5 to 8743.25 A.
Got 13.94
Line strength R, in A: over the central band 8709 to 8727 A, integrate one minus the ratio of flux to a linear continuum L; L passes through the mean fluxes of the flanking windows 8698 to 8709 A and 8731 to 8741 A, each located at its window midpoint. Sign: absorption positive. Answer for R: 1.47 A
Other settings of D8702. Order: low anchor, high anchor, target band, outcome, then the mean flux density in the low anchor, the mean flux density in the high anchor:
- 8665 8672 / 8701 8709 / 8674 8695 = 1.7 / 18.6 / 13.3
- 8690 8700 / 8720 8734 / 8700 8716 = 2.5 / 17.4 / 12.6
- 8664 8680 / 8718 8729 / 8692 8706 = -1.8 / 16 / 12.4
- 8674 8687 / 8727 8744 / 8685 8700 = -4.0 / 13.4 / 13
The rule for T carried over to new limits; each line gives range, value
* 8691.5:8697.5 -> 18.2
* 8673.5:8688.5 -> 13.5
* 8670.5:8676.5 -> 15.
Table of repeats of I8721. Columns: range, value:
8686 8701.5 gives 18.18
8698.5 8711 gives 16.18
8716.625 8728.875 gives 12.52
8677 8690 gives 16.72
